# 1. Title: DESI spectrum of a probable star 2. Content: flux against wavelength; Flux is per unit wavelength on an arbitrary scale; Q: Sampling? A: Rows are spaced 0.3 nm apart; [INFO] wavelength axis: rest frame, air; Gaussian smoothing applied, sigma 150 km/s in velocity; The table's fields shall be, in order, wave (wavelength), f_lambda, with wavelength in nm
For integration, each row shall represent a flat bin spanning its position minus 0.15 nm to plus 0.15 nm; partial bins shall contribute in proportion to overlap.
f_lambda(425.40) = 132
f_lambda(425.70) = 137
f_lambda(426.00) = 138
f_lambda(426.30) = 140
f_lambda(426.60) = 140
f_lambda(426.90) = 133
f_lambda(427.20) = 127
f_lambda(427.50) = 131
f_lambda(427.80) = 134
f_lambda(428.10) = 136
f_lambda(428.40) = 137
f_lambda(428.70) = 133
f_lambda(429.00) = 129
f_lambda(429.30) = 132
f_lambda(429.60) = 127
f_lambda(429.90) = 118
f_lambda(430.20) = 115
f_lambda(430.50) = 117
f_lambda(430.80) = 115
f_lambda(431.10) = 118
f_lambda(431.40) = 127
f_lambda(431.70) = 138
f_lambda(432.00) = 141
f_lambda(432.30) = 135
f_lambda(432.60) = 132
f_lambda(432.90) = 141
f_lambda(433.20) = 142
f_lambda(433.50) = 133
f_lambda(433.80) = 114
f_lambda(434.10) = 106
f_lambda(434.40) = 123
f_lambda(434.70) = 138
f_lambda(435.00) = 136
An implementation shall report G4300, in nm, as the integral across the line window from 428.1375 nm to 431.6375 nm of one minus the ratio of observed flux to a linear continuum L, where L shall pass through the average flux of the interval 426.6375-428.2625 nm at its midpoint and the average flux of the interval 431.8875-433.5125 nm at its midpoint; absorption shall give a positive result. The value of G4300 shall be 0.257 nm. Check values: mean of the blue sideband 133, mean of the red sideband 138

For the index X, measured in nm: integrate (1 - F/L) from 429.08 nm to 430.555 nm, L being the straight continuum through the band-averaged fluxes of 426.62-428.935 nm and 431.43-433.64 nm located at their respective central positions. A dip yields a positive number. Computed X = 0.14 nm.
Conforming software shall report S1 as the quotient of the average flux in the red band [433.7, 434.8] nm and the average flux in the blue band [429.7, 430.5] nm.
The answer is 1.02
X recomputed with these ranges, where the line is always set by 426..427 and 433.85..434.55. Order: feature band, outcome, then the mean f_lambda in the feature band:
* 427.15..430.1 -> 0.03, 130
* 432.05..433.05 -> -0.14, 136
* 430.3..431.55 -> 0.05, 119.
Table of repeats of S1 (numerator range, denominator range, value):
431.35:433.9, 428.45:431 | 1.09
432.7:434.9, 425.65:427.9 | 0.95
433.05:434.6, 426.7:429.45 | 0.94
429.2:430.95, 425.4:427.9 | 0.89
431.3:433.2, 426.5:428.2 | 1.02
